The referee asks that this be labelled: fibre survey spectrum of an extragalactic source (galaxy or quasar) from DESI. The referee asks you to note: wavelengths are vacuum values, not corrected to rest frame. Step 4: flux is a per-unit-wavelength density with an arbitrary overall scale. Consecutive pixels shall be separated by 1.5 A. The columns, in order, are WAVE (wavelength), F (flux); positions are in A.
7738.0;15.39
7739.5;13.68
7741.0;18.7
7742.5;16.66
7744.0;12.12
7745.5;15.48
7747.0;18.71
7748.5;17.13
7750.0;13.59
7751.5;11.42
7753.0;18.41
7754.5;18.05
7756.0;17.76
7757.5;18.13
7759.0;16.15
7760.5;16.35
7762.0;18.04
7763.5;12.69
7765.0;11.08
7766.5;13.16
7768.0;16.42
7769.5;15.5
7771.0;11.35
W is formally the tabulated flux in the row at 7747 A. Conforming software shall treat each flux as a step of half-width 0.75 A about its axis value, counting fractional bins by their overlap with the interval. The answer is 18.71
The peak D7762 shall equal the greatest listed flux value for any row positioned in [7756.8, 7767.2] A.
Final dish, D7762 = 18.13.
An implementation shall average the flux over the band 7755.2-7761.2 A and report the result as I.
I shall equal 17.1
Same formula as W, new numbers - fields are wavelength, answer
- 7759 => 16.15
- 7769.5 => 15.5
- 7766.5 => 13.16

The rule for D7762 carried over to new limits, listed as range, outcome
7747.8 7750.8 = 17.13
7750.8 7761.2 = 18.41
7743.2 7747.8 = 18.71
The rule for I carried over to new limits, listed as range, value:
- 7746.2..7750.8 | 16.4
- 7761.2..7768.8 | 14.3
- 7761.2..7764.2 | 15.4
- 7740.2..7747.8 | 16.3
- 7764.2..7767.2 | 12.1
